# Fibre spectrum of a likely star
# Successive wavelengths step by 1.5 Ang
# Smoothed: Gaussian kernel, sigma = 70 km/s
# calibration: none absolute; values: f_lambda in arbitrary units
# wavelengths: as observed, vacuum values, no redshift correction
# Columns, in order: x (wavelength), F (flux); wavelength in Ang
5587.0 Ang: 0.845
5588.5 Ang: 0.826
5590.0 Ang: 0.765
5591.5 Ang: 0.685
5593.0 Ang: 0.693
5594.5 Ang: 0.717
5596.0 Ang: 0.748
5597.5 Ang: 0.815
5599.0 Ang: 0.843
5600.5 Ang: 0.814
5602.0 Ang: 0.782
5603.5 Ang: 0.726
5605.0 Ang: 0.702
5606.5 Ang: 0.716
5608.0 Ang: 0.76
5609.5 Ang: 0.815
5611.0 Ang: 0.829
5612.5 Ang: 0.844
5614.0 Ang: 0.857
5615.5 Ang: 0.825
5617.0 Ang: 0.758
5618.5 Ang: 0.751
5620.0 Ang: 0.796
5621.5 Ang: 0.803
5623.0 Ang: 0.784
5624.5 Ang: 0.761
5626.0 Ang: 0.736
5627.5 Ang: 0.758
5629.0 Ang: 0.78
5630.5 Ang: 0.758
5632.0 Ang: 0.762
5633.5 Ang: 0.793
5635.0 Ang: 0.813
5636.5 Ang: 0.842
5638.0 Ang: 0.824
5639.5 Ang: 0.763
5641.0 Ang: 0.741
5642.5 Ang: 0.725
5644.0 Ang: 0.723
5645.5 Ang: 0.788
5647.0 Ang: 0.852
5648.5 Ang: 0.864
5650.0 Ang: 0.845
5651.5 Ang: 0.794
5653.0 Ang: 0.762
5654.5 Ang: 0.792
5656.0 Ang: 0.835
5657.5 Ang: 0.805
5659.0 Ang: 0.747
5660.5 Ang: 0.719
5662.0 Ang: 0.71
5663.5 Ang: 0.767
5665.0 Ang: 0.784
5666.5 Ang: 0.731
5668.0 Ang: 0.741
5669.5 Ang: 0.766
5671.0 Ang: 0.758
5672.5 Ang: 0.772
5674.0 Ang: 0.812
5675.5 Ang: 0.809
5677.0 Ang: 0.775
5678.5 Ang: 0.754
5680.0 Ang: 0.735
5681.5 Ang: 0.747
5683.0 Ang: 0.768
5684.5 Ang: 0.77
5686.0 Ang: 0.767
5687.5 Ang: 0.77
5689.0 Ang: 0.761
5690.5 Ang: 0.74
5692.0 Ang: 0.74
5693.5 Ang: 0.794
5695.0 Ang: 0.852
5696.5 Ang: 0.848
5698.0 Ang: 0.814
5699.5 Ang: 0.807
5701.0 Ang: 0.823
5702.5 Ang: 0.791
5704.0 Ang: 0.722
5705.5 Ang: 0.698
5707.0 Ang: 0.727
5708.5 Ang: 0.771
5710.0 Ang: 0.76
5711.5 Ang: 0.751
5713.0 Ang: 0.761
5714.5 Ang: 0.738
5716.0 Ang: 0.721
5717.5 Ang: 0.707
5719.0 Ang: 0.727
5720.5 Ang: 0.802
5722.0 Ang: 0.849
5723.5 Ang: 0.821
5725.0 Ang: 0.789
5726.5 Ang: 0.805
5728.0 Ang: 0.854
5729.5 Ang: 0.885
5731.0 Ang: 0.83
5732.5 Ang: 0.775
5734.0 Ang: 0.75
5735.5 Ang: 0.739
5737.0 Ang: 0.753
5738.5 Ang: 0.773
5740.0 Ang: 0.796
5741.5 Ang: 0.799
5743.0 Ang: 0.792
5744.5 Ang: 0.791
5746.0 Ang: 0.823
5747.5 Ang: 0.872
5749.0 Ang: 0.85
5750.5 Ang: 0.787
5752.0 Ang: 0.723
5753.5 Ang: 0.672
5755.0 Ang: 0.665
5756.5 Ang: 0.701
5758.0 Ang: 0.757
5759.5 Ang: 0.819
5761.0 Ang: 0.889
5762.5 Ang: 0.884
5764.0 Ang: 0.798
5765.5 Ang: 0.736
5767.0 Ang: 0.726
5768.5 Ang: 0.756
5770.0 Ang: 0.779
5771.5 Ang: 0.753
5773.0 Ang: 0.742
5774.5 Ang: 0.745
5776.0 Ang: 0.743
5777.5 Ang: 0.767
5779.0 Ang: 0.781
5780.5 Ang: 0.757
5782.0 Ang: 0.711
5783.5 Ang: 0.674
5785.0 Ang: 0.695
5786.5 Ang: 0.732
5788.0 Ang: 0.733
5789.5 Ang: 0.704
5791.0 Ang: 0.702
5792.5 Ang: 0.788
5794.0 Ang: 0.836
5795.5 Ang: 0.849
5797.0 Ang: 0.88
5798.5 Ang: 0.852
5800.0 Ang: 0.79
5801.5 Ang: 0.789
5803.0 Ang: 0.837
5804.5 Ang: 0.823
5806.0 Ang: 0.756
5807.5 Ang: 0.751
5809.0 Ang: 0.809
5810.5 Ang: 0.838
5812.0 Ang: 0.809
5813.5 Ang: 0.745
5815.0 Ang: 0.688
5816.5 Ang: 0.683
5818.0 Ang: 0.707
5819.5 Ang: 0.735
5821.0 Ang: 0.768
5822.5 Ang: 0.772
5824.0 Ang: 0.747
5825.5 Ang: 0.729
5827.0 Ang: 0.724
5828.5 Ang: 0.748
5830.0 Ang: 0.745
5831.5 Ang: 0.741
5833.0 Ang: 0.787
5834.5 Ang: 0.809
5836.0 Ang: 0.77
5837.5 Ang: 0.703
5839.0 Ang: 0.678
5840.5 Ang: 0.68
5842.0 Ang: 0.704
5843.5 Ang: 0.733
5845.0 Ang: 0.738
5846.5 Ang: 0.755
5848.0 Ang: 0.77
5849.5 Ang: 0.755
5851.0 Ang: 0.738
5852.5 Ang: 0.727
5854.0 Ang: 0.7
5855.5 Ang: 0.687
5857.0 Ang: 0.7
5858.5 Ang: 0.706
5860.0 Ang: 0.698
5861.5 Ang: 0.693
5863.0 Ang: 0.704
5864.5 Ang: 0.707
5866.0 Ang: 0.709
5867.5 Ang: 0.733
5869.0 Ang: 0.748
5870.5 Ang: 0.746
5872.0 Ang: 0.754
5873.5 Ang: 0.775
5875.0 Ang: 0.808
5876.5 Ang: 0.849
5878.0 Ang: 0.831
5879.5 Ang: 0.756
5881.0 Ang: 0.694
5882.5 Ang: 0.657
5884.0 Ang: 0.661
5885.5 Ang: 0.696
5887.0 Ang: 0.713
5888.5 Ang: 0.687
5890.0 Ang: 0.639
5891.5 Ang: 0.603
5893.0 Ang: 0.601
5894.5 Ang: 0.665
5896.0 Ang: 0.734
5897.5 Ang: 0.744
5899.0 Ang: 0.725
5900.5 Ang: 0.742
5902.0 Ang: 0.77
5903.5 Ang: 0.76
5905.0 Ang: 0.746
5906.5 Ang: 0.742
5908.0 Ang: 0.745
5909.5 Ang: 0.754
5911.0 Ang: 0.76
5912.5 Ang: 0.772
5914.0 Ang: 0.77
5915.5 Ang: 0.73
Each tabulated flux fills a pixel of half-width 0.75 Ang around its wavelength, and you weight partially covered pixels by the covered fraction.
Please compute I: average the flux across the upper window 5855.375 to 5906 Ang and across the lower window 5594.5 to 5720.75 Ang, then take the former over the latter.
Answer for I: 0.9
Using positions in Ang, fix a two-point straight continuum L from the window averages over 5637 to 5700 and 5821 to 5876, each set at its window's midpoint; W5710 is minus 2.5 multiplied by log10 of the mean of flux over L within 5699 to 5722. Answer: 0.02 mag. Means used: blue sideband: 0.778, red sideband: 0.735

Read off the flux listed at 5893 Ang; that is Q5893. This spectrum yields 0.601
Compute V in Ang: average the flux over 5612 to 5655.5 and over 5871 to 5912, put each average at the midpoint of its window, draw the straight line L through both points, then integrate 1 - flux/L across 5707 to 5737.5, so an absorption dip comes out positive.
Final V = -0.4 Ang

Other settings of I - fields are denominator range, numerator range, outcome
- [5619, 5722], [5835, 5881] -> 0.95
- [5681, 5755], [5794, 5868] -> 0.96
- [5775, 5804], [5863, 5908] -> 0.94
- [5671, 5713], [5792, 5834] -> 1.00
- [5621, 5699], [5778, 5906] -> 0.95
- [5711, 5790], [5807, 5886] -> 0.96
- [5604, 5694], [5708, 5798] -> 1.00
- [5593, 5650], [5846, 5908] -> 0.92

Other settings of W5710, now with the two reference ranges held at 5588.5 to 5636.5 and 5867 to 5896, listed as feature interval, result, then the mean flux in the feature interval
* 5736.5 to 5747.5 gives -0.07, 0.796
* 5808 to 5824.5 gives -0.03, 0.755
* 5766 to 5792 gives 0.01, 0.736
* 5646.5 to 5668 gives -0.03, 0.784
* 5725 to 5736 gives -0.08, 0.806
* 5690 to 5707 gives -0.04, 0.783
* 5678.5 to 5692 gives 0.01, 0.756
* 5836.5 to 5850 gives 0.00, 0.724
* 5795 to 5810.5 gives -0.11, 0.814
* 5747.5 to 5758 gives 0.00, 0.745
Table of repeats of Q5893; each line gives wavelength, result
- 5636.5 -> 0.842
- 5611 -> 0.829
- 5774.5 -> 0.745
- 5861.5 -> 0.693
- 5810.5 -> 0.838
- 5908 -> 0.745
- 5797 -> 0.88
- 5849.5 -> 0.755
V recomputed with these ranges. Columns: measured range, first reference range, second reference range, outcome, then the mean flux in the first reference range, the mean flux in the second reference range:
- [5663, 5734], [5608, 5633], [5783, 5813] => 0.9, 0.788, 0.783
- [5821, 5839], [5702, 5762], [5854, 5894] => -0.4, 0.776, 0.713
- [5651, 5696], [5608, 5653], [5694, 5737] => 1.0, 0.791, 0.782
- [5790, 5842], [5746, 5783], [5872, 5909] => -1.1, 0.768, 0.723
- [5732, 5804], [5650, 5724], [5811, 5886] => -1.9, 0.77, 0.734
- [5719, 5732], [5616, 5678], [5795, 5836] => -0.8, 0.778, 0.774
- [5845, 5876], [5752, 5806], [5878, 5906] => -0.5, 0.767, 0.704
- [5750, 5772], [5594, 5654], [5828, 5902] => -0.4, 0.785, 0.724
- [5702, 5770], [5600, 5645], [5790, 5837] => -0.1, 0.778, 0.774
